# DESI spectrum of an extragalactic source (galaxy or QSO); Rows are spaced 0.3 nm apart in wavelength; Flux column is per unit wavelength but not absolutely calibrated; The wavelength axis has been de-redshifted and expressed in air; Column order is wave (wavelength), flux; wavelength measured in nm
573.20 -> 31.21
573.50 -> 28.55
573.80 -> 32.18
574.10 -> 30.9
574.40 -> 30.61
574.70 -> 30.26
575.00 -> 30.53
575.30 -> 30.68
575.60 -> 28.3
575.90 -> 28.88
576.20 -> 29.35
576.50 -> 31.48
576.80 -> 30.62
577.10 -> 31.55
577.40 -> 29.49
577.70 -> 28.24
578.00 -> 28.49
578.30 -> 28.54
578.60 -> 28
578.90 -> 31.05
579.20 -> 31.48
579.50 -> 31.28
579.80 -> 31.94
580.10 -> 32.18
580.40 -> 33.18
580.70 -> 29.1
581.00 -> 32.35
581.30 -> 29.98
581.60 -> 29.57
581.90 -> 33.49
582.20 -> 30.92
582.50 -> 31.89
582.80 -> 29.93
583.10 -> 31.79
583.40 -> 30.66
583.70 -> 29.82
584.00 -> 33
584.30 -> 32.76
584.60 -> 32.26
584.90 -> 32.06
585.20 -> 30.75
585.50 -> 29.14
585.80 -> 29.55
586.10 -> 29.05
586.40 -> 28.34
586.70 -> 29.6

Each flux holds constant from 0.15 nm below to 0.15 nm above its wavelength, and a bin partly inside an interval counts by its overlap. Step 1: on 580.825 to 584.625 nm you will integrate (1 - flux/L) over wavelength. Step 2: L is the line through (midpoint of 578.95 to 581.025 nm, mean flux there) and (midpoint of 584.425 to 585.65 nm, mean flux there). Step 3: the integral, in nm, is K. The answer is -0.01 nm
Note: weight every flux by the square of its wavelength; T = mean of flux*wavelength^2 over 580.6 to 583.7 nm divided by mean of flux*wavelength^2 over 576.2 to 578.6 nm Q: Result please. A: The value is 1.06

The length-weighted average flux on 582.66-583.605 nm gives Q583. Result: 30.7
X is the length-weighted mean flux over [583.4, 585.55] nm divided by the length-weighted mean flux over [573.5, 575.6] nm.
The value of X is 1.0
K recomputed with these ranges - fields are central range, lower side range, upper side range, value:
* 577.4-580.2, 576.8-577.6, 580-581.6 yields 0.06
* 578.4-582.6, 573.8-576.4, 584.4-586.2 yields -0.11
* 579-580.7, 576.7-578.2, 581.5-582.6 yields -0.06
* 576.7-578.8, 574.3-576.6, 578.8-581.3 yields 0.10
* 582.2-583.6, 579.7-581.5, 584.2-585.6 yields 0.02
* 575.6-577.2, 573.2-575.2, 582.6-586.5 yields 0.02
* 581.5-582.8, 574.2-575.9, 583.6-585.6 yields -0.01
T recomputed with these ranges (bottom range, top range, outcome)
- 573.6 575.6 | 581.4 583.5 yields 1.05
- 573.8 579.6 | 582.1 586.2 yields 1.06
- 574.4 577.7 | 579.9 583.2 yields 1.06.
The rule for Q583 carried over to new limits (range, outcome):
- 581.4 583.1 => 31.2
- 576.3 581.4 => 30.5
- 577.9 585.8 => 31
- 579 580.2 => 31.7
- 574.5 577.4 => 30.2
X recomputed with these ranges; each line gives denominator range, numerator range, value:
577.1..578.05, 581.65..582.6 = 1.09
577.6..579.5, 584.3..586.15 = 1.04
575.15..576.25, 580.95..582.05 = 1.07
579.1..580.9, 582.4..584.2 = 0.99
